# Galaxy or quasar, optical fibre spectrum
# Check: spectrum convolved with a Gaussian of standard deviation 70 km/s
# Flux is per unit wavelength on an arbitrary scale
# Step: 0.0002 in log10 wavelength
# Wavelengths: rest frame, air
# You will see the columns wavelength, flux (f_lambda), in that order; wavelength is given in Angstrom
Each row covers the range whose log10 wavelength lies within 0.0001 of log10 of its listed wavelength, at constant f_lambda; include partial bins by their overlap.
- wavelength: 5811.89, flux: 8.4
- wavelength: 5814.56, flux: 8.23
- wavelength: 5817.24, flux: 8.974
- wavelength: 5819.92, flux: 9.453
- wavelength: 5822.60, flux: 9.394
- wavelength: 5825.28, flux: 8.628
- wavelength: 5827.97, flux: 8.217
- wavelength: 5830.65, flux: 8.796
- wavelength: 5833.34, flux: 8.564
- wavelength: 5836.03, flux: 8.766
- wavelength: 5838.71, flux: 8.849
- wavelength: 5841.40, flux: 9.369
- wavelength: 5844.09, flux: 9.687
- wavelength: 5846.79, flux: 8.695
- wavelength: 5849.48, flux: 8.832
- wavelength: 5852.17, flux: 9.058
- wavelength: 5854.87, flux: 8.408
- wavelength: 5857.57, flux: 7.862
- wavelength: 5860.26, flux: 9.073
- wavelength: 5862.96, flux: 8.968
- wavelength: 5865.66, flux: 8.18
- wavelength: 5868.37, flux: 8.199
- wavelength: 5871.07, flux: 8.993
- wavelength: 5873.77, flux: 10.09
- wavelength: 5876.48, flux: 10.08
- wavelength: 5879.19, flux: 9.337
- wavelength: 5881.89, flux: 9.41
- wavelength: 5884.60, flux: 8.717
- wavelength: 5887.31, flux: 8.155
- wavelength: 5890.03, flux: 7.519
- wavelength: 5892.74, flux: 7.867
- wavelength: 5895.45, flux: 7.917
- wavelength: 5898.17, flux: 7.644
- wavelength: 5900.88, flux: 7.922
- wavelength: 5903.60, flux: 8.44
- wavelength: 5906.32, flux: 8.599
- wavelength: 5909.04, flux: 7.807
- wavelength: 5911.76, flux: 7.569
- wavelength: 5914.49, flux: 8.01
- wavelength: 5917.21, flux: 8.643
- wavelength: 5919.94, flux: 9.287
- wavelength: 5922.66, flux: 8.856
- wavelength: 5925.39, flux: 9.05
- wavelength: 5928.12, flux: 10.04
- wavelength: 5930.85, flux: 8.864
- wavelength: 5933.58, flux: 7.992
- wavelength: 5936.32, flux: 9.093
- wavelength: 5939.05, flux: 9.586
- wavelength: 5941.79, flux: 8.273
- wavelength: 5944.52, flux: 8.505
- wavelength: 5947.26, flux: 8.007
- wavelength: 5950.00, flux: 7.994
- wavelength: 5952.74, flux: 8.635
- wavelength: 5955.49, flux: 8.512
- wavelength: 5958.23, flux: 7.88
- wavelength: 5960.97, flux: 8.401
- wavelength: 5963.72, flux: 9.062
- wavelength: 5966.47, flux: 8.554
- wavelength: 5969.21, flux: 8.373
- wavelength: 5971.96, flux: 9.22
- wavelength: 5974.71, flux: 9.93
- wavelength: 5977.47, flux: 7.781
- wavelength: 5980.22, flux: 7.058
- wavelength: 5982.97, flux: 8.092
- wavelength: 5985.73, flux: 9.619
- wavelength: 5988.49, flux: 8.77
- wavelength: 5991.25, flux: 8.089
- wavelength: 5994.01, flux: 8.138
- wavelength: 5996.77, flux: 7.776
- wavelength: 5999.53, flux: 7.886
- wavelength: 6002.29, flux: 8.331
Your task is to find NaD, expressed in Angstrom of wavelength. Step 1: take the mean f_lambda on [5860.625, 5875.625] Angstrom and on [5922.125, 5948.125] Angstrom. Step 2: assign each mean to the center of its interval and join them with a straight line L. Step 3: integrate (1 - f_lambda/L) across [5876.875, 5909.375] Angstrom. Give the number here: 2.03 Angstrom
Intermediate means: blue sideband 8.94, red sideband 8.84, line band 8.35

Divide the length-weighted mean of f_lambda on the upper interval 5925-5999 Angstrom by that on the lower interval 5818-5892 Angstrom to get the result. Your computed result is 0.97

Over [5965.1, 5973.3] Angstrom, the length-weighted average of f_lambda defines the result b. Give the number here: 8.72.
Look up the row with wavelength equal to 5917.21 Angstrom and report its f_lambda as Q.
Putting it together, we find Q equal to 8.643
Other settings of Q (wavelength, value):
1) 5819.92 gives 9.453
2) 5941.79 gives 8.273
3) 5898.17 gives 7.644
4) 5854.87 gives 8.408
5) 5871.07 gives 8.993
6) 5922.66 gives 8.856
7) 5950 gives 7.994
